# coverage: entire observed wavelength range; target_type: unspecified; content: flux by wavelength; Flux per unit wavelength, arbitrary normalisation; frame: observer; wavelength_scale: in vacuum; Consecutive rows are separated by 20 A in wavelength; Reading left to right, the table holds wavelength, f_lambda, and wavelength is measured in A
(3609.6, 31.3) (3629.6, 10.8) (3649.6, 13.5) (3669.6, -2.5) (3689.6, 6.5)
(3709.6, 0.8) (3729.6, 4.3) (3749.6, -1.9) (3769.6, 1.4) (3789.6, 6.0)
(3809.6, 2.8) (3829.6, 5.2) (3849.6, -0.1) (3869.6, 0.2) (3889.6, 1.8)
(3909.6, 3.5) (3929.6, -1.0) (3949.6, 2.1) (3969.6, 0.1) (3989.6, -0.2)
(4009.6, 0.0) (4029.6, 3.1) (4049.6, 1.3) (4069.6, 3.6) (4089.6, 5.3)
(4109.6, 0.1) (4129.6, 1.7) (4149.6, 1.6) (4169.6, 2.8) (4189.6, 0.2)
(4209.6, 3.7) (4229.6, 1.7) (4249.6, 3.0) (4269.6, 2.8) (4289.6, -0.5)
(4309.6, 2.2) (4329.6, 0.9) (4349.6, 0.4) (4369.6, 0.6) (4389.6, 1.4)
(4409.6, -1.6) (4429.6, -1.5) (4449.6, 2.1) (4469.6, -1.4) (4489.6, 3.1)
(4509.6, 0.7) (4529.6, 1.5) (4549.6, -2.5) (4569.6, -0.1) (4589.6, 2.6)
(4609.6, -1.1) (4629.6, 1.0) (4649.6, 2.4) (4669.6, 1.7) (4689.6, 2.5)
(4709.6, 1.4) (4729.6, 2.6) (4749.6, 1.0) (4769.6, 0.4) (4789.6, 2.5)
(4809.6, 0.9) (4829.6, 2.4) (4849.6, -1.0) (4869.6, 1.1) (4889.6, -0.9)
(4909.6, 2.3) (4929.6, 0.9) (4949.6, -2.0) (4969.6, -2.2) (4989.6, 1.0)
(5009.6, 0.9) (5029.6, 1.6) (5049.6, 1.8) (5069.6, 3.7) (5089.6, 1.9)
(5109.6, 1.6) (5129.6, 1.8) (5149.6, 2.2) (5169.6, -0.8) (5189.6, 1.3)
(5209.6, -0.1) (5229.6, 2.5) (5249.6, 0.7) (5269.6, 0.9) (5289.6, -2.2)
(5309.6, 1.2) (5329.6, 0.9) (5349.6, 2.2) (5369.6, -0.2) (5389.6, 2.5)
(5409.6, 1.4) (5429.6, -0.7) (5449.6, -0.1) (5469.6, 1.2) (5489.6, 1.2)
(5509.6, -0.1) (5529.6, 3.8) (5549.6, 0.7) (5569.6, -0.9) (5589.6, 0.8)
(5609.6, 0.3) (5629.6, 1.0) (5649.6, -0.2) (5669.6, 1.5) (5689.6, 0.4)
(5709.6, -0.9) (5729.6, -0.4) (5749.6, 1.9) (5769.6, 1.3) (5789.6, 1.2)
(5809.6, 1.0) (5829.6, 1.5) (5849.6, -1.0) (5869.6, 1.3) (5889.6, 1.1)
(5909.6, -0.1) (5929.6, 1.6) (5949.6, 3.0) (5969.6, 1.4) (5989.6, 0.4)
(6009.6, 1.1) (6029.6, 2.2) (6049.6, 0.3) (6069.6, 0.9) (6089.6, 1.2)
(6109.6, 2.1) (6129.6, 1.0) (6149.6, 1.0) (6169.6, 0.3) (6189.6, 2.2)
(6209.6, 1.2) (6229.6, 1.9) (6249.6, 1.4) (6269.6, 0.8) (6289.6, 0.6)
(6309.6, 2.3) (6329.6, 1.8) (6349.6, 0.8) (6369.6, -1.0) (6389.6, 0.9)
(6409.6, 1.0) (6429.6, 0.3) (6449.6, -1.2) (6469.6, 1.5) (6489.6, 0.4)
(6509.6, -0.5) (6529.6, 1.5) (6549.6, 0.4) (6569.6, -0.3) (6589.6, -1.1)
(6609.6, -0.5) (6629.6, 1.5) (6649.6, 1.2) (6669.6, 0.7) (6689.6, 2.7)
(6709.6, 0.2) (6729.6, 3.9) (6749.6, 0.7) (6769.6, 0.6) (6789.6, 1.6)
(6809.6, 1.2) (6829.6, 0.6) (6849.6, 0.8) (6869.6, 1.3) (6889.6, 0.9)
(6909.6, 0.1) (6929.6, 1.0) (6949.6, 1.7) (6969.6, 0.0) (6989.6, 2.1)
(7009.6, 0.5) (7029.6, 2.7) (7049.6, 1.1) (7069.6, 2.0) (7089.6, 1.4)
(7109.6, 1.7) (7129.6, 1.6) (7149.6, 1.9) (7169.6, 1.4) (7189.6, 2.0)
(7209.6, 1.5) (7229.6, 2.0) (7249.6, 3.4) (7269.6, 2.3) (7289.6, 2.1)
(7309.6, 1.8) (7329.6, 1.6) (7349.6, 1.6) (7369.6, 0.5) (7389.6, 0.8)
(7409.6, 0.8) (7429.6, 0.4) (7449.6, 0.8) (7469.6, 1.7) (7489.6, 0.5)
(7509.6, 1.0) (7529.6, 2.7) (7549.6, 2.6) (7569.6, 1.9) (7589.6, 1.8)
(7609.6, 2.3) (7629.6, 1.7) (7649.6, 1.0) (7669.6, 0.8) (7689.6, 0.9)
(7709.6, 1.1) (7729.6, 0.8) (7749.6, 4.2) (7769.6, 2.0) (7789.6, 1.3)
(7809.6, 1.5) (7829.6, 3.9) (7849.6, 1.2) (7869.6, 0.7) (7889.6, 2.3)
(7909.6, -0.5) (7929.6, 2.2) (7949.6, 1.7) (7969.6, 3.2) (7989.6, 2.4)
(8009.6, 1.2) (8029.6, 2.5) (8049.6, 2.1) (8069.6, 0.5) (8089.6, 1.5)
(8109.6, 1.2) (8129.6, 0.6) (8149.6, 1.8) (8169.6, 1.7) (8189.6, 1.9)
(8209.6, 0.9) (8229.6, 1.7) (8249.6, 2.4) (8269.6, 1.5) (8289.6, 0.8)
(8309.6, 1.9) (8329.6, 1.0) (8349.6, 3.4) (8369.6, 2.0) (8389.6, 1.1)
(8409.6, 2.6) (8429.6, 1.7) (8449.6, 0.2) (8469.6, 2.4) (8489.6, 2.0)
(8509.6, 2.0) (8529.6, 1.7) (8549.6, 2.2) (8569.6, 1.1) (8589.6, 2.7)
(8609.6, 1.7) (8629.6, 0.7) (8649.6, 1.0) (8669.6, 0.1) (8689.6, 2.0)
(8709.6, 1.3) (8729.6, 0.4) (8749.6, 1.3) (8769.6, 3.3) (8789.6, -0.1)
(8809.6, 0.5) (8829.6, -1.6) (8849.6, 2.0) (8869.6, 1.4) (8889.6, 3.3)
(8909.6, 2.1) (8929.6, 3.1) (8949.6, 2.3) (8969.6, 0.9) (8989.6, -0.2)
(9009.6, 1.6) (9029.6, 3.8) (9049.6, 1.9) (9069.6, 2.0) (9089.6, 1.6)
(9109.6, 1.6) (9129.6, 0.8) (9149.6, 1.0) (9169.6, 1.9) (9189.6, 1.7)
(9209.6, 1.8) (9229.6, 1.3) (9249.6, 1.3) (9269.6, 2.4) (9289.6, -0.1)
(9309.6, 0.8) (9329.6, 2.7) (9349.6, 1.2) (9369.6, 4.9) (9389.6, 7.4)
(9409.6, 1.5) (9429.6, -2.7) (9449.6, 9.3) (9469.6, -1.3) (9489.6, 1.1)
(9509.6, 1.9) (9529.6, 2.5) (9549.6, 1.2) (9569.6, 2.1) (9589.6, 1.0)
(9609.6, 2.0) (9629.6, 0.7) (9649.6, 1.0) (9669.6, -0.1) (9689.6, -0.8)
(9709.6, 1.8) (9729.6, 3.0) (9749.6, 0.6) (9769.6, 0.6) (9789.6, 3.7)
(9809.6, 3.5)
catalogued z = 0.80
